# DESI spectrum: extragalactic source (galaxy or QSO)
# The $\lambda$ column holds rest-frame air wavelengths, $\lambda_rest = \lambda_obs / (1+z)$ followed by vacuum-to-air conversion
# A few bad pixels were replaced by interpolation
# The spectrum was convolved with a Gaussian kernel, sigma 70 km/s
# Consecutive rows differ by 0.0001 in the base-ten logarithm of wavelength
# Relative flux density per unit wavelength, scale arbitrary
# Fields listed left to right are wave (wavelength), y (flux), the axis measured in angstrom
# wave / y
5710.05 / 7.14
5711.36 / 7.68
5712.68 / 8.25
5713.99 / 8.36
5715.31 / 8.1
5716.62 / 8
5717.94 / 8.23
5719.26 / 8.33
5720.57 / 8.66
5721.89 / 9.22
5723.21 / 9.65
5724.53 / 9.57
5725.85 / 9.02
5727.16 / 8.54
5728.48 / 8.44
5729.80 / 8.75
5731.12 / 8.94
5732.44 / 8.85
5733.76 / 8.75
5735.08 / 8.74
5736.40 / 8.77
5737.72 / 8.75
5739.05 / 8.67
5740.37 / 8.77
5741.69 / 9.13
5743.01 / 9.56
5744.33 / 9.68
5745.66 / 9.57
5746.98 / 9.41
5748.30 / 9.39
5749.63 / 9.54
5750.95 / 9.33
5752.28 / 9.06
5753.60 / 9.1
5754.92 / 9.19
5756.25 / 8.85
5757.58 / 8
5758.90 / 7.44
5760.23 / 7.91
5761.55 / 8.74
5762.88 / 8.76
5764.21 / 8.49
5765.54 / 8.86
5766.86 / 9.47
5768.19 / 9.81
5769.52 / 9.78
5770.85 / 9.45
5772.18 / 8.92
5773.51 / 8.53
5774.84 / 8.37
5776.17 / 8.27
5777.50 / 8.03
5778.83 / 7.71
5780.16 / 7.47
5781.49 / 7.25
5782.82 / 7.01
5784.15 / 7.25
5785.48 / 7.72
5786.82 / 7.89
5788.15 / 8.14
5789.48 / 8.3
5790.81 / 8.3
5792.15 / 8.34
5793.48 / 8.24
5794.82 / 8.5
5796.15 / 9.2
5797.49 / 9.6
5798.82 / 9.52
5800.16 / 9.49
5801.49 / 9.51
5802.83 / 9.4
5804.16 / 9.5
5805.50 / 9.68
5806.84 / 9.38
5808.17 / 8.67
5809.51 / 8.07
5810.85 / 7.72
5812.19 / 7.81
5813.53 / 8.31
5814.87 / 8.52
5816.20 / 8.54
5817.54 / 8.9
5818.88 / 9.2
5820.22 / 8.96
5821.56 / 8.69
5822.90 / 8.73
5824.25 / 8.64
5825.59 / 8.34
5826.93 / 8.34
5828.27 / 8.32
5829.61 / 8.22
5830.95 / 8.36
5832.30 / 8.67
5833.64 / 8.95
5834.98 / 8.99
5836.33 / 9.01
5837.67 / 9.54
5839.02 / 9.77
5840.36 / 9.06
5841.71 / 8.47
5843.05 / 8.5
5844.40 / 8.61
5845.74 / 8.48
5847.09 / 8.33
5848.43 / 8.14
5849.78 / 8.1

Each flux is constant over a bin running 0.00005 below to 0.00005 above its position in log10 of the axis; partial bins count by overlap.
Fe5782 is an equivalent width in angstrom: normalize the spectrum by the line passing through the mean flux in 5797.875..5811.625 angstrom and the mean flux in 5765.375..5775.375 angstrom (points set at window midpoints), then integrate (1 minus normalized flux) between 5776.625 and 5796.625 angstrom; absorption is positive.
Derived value 2.6 angstrom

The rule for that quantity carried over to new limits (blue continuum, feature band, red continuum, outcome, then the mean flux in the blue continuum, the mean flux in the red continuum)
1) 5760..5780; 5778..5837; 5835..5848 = 1.8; 8.73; 8.86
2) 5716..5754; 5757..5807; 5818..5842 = 1.7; 8.98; 8.8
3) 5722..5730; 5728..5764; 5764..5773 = 1.0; 9.02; 9.28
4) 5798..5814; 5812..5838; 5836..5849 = 0.6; 8.94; 8.8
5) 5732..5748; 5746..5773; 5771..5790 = -1.4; 9.07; 7.96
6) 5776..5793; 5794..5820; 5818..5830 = -2.1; 7.82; 8.62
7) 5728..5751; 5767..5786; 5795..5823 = 1.5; 9.05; 8.92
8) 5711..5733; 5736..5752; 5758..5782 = -1.2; 8.64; 8.52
